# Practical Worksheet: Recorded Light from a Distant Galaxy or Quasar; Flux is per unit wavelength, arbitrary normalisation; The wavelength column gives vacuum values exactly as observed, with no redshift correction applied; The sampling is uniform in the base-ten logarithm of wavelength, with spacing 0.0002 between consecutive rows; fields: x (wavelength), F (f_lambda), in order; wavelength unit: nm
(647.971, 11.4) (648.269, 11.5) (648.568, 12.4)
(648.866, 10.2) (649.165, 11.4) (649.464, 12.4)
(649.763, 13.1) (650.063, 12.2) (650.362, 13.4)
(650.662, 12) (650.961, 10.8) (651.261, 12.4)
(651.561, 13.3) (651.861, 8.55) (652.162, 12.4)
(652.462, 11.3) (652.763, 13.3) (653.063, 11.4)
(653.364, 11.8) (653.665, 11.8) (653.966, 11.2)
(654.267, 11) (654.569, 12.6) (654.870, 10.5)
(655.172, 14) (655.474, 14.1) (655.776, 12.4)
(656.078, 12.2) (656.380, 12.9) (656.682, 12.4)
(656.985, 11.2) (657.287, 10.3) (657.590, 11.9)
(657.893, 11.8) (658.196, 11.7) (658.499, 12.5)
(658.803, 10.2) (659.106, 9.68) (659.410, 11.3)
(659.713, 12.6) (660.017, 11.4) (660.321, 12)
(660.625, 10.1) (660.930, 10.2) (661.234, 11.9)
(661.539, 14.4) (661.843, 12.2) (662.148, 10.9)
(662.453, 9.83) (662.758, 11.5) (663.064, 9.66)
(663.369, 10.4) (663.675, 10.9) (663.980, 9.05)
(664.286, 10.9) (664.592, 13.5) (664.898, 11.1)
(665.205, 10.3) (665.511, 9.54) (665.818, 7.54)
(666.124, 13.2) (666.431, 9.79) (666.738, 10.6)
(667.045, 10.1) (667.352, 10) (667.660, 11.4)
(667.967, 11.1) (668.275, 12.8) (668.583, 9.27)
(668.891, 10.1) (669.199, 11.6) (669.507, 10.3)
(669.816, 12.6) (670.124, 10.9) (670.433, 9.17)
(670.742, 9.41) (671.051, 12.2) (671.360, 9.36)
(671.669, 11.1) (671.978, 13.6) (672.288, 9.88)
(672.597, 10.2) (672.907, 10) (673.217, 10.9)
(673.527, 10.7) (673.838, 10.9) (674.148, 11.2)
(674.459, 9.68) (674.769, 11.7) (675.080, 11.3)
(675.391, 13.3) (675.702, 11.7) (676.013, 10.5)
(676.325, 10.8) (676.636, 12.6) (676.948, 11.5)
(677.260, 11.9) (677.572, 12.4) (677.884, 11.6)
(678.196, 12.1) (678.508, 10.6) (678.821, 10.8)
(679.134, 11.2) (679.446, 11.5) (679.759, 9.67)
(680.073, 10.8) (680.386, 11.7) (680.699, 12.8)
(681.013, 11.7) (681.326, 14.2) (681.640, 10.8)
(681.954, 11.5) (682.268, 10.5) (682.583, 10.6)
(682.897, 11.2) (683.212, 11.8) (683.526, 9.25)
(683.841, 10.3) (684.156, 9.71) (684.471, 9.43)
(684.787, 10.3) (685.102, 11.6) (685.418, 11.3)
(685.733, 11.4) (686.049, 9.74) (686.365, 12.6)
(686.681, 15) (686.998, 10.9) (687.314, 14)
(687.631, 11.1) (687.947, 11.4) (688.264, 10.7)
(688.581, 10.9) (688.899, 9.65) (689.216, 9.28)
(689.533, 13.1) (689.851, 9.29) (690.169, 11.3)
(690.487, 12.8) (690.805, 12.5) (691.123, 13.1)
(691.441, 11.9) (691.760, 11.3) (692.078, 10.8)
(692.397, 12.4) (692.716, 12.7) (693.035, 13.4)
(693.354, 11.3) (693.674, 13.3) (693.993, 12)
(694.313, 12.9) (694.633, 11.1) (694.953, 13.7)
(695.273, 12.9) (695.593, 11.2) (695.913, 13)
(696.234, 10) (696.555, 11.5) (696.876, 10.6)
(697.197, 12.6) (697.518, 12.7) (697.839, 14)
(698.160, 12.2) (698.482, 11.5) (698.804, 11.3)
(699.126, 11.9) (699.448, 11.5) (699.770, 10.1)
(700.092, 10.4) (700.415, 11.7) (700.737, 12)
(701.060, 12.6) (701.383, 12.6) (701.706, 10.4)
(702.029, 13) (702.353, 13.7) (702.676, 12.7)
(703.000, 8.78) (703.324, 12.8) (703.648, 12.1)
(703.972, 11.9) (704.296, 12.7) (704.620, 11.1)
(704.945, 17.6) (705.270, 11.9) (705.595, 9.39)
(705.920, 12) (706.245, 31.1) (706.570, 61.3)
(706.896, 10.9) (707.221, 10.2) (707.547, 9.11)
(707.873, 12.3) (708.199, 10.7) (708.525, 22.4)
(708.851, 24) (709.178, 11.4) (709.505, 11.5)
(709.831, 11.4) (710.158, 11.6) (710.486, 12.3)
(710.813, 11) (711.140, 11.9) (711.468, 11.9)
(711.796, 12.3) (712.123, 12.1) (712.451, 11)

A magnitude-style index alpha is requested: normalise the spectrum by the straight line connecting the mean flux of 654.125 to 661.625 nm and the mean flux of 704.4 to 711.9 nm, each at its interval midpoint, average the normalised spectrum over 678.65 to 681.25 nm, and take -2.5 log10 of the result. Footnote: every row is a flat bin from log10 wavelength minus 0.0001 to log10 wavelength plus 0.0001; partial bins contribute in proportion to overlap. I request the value 0.19 mag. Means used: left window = 11.8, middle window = 11.4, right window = 15.6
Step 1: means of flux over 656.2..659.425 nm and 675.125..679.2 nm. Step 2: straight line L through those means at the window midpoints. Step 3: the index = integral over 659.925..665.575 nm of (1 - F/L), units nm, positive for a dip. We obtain 0.21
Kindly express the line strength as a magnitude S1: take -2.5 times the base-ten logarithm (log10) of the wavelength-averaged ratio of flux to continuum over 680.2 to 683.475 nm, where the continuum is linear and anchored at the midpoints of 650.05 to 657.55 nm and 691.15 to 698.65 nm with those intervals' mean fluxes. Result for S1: 0.045 mag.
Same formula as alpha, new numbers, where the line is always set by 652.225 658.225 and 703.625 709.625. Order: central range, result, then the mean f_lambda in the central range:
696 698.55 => 0.305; 11.9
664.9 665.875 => 0.324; 9.58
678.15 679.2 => 0.264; 11.1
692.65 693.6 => 0.227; 12.5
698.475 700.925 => 0.379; 11.3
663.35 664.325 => 0.241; 10.2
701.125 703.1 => 0.329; 12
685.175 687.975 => 0.234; 12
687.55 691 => 0.331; 11.1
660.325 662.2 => 0.077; 11.7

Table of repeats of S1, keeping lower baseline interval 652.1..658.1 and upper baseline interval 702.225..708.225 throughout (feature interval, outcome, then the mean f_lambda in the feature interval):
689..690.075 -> 0.338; 10.6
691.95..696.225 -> 0.197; 12.3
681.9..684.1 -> 0.293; 10.7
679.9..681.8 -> 0.154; 12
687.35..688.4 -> 0.244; 11.4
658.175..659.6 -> 0.113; 11.1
